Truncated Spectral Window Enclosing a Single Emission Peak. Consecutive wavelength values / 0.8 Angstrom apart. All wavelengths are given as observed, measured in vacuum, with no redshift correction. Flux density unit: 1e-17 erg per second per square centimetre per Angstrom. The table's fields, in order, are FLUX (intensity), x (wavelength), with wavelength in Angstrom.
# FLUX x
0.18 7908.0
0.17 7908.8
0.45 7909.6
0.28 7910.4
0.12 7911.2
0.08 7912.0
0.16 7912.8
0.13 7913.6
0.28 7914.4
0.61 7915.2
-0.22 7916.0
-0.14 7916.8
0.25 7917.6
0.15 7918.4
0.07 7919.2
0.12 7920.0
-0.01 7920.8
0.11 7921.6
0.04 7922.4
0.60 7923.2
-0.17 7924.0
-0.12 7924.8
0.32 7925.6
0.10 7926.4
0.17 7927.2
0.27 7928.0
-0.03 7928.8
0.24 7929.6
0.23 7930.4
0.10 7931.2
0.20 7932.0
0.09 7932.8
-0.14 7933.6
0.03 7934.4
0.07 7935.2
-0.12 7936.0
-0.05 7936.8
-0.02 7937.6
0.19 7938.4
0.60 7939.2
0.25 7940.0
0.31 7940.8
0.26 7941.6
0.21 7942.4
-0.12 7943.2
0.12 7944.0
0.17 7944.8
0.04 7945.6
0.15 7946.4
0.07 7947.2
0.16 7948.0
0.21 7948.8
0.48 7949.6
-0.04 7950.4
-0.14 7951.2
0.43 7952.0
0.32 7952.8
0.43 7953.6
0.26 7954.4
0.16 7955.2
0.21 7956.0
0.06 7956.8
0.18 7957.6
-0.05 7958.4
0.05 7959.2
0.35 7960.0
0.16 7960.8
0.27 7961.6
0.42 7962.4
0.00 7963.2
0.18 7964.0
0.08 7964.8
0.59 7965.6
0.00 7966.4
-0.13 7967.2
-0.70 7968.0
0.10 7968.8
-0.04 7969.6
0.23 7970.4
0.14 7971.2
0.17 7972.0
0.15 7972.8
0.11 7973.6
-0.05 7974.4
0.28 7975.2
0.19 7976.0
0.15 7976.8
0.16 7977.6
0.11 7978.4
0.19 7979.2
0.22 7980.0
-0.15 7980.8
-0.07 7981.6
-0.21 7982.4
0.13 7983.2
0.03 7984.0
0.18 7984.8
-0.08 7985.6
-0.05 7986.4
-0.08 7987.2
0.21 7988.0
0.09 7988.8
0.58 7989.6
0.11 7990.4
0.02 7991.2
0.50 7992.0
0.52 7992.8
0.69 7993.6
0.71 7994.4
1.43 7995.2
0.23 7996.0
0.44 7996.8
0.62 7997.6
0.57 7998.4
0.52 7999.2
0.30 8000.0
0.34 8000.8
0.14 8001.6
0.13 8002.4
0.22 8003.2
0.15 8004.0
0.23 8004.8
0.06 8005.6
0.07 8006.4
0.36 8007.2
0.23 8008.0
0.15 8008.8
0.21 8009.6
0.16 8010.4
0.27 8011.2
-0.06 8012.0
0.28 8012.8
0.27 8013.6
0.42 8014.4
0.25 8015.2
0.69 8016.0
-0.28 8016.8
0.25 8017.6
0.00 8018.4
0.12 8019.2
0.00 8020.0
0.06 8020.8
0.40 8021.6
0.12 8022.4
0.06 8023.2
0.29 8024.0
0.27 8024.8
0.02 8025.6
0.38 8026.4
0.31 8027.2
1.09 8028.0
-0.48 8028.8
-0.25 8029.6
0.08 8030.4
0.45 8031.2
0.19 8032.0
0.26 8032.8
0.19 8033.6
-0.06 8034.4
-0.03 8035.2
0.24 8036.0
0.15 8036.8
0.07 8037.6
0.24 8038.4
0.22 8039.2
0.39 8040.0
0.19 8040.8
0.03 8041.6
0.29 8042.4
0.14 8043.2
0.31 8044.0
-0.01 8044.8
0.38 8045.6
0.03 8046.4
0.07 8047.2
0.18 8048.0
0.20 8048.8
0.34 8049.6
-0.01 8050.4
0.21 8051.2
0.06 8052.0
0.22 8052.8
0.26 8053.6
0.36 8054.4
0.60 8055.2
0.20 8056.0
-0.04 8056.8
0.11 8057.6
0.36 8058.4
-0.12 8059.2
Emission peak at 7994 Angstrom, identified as H-gamma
